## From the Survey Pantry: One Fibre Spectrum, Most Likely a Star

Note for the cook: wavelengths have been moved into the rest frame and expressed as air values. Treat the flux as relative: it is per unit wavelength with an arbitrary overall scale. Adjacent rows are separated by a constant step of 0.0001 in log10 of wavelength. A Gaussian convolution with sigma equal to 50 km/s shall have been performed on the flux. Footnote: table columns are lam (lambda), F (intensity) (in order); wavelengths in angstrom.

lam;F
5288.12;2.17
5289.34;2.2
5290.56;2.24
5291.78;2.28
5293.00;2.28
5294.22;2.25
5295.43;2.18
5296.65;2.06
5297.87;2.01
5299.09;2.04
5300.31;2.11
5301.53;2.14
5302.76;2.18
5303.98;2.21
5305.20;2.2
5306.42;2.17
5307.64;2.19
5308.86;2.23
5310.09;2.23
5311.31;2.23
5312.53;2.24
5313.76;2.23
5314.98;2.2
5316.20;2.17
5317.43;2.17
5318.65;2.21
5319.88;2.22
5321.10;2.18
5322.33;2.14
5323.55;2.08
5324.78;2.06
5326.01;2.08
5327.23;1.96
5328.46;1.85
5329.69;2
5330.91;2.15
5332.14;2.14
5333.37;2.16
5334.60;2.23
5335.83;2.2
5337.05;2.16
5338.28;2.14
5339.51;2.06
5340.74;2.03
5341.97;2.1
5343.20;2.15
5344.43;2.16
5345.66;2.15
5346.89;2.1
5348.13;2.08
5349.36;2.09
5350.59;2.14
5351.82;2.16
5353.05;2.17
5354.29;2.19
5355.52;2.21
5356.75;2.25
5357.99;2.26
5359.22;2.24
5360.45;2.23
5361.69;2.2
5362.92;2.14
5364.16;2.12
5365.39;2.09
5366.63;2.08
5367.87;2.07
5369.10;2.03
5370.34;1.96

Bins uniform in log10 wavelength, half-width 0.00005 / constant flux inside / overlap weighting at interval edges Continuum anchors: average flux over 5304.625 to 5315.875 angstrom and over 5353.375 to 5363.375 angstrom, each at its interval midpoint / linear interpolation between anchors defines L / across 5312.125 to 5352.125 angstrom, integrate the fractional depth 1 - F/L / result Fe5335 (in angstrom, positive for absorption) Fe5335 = 1.6 angstrom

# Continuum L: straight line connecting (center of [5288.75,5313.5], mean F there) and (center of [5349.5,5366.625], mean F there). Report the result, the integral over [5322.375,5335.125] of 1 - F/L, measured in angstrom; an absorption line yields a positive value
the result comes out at 0.6 angstrom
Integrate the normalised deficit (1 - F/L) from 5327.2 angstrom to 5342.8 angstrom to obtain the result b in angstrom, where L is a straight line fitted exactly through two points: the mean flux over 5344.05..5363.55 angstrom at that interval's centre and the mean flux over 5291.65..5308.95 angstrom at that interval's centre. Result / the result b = 0.5 angstrom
